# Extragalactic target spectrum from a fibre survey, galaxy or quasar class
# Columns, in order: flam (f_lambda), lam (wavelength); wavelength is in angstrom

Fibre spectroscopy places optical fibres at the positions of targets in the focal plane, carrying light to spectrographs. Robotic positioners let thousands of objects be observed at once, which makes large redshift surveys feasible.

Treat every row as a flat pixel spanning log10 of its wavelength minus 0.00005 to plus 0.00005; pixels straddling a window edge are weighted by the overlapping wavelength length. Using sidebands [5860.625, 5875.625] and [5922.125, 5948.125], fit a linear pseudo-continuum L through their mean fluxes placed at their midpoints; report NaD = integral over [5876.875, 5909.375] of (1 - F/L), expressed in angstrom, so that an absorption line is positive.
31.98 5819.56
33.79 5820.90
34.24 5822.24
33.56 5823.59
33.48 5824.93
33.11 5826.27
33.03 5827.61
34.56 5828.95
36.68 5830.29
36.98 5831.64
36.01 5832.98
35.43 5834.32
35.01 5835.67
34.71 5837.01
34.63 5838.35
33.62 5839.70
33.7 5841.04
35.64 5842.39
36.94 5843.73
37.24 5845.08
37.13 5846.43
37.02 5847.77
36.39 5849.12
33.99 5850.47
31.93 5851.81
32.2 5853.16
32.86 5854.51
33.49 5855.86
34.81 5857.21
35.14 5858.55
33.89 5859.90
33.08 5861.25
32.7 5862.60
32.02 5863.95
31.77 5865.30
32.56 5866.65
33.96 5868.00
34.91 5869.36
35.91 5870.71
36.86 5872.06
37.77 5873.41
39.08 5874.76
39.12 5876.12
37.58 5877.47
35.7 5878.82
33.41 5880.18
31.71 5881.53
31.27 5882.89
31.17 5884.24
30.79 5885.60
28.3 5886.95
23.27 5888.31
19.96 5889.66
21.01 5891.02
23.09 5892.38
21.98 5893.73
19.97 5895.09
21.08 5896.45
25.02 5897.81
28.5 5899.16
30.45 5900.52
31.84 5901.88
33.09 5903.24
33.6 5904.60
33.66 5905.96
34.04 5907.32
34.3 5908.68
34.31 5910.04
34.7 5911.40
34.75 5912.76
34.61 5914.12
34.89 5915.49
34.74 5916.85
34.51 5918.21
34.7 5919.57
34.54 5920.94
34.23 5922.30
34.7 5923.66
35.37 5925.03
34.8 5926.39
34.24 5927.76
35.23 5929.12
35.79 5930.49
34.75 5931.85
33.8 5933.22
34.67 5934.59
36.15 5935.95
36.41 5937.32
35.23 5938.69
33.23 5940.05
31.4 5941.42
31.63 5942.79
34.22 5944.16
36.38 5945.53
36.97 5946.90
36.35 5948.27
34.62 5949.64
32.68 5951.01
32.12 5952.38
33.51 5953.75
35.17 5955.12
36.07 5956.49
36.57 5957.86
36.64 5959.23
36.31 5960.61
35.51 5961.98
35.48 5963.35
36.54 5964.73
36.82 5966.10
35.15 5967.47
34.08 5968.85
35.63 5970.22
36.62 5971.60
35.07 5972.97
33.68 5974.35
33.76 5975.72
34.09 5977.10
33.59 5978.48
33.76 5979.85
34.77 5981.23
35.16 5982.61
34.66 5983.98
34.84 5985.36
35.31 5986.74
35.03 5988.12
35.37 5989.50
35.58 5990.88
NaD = 5.4 angstrom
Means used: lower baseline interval 34.7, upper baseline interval 34.7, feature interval 28.9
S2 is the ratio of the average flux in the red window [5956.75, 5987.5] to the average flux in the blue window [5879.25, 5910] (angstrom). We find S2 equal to 1.24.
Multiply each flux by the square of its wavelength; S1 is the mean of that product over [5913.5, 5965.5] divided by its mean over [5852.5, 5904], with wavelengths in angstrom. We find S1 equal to 1.15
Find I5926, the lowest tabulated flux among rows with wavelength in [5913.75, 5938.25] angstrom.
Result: 33.8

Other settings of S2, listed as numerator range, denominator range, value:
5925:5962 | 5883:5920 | 1.17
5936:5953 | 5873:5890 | 1.06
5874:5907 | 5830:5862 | 0.84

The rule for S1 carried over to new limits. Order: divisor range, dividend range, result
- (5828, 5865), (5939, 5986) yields 1.04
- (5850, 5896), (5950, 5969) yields 1.15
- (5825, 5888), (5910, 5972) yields 1.05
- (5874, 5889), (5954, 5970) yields 1.12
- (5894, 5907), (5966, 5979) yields 1.25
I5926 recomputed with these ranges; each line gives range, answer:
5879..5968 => 19.96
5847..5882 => 31.71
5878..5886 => 30.79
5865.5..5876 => 32.56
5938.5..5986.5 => 31.4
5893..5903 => 19.97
